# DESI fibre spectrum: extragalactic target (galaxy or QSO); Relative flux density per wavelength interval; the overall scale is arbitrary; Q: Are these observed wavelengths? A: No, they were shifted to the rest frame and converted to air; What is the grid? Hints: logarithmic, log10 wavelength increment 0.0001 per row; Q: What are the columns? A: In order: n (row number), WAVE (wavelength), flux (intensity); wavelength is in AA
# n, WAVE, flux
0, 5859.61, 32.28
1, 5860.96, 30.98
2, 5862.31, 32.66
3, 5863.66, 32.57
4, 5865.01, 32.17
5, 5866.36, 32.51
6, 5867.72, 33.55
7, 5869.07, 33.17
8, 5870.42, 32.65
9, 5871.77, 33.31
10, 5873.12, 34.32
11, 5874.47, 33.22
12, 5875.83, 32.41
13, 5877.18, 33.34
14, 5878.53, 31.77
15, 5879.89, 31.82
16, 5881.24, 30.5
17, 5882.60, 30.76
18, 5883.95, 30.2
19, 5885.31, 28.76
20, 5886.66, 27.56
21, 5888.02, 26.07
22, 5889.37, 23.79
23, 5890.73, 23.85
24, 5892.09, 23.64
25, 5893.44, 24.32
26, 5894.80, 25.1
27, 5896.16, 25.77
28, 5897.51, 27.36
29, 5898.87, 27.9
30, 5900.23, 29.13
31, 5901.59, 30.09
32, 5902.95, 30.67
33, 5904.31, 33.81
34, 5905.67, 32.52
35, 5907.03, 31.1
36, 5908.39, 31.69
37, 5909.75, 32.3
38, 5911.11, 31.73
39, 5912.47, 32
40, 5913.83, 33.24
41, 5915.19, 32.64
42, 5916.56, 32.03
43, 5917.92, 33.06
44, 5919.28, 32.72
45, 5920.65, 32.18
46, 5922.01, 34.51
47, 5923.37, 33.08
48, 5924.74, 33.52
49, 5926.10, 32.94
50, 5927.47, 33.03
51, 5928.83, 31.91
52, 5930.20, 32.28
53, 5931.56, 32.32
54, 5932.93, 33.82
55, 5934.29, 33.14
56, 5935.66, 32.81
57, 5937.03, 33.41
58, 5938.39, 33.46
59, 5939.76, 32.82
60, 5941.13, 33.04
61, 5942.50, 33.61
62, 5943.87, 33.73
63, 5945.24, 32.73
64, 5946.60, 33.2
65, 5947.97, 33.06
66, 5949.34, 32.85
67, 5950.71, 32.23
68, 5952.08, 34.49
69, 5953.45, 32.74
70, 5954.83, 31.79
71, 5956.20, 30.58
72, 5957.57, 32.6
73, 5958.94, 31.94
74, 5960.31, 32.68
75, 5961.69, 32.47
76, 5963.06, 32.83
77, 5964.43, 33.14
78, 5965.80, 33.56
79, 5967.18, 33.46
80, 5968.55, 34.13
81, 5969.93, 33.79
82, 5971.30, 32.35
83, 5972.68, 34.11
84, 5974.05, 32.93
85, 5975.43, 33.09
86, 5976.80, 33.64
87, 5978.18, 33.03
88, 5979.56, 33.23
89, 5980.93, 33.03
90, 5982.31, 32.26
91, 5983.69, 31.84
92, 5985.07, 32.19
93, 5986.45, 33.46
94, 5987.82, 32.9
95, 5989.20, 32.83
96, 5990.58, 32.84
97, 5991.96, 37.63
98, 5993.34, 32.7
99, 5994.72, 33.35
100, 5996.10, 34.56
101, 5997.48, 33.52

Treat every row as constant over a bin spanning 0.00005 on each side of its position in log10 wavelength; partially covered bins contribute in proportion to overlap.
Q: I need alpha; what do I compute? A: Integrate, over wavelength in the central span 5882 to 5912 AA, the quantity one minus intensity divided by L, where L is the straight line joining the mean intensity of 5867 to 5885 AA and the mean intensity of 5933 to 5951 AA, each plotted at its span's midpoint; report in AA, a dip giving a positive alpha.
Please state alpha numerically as 3.68 AA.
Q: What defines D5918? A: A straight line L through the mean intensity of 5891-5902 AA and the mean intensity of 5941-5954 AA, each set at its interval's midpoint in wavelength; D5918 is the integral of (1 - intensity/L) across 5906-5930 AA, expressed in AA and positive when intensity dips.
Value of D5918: -2.7 AA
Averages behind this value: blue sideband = 26.5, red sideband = 33.2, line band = 32.6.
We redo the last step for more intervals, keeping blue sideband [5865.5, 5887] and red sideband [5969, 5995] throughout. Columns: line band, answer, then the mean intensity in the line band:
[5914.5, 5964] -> -0.21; 32.8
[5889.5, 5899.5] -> 2.13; 25.3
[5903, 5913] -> 0.08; 32.1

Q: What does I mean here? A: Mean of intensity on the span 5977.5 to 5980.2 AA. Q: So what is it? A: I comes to 33.1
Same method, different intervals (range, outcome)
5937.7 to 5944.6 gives 33.3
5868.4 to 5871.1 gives 33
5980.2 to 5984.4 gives 32.4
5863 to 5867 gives 32.4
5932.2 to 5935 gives 33.4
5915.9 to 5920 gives 32.6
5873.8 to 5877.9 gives 33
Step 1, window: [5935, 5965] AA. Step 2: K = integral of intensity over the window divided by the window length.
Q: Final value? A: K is 32.8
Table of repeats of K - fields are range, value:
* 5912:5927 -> 32.9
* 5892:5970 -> 32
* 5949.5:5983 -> 32.9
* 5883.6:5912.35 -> 28.5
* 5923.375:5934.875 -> 32.9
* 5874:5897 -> 28.4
